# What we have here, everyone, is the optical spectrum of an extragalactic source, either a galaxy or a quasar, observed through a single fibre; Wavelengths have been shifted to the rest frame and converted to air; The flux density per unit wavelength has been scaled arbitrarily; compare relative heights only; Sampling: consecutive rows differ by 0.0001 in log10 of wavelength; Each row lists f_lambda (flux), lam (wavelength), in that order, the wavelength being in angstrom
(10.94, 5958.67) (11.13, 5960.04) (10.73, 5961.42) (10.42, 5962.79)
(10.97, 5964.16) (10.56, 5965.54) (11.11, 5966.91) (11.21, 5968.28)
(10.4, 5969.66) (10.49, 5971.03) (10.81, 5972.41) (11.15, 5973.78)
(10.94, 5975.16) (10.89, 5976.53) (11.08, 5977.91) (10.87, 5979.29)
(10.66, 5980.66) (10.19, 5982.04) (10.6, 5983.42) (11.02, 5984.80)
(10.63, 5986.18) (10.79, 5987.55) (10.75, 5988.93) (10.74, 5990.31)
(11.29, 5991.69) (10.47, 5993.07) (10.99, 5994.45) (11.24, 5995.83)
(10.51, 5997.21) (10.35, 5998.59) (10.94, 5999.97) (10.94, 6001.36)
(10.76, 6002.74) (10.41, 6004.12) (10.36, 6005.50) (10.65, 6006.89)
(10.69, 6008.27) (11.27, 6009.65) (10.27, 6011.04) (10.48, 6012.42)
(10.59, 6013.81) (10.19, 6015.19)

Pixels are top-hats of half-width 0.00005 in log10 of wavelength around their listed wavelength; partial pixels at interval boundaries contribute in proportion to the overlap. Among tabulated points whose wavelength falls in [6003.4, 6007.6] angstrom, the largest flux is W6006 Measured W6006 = 10.65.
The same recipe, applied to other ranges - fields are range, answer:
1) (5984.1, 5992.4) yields 11.29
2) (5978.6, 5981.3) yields 10.87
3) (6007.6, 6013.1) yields 11.27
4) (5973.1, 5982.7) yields 11.15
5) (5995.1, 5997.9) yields 11.24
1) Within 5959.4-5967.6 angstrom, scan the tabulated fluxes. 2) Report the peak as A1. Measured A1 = 11.13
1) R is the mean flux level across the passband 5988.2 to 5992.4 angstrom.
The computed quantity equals 10.9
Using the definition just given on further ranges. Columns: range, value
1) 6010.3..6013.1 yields 10.4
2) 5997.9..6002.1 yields 10.7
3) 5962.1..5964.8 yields 10.7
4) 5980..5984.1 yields 10.5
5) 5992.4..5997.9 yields 10.8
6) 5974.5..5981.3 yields 10.9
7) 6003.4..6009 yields 10.5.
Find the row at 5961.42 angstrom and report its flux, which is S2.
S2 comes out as 10.73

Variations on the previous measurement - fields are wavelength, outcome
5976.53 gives 10.89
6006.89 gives 10.65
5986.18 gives 10.63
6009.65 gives 11.27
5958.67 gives 10.94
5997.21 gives 10.51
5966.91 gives 11.11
